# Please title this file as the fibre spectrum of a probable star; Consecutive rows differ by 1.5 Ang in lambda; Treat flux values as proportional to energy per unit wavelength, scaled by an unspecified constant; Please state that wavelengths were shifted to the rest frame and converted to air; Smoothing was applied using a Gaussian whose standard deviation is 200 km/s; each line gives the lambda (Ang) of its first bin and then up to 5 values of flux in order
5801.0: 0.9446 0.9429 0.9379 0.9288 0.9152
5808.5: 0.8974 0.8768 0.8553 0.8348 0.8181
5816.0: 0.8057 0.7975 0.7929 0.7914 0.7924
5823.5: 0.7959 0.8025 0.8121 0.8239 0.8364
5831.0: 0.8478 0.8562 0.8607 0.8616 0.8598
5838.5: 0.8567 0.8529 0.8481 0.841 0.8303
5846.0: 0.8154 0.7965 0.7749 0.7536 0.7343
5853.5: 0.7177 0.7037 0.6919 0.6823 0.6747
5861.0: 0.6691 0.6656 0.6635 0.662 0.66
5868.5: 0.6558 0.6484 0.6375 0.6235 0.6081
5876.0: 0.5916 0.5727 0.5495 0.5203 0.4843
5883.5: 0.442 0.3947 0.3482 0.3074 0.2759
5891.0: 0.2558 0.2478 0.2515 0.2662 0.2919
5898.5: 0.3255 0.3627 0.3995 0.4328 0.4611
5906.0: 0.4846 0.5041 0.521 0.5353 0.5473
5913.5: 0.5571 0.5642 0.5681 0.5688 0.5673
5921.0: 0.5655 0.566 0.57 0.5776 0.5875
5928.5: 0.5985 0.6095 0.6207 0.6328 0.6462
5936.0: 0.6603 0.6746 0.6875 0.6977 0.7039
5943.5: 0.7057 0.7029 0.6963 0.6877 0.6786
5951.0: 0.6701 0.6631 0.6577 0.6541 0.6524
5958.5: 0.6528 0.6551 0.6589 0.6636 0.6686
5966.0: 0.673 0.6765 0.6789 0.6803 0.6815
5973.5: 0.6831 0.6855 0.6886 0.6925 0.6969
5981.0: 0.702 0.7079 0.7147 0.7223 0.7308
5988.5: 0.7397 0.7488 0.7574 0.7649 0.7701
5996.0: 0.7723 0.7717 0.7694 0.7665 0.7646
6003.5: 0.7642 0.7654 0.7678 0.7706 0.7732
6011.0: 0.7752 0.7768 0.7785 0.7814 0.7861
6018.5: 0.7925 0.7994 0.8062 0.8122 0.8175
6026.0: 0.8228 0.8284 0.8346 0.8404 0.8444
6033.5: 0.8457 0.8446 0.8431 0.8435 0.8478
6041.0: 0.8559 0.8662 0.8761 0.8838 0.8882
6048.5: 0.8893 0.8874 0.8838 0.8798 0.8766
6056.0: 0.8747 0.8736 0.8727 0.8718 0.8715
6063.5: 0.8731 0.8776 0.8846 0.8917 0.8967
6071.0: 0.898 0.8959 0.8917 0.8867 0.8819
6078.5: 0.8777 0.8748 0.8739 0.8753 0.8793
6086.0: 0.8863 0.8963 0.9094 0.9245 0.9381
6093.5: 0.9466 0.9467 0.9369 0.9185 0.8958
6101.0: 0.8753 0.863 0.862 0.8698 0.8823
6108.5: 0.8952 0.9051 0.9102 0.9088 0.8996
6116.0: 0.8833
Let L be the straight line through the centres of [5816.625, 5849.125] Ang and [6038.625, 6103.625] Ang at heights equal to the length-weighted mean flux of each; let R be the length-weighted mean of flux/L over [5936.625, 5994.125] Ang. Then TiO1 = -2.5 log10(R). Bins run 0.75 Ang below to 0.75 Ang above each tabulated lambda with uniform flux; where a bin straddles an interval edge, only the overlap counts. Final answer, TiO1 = 0.24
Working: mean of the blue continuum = 0.826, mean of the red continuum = 0.888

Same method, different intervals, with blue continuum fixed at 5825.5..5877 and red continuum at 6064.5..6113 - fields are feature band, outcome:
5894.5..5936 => 0.46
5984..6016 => 0.11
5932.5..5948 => 0.18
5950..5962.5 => 0.23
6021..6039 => 0.03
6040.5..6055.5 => -0.01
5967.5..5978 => 0.20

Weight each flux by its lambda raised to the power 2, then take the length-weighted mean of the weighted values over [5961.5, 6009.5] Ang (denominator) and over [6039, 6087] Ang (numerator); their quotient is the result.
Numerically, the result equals 1.25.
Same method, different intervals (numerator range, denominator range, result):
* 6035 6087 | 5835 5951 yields 1.56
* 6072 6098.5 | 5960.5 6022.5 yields 1.26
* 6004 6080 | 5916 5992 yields 1.31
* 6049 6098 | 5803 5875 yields 1.24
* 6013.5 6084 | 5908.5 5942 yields 1.49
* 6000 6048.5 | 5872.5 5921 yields 1.88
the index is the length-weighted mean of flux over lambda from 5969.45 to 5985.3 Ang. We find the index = 0.694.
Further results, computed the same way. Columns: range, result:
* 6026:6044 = 0.845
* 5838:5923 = 0.568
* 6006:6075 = 0.846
